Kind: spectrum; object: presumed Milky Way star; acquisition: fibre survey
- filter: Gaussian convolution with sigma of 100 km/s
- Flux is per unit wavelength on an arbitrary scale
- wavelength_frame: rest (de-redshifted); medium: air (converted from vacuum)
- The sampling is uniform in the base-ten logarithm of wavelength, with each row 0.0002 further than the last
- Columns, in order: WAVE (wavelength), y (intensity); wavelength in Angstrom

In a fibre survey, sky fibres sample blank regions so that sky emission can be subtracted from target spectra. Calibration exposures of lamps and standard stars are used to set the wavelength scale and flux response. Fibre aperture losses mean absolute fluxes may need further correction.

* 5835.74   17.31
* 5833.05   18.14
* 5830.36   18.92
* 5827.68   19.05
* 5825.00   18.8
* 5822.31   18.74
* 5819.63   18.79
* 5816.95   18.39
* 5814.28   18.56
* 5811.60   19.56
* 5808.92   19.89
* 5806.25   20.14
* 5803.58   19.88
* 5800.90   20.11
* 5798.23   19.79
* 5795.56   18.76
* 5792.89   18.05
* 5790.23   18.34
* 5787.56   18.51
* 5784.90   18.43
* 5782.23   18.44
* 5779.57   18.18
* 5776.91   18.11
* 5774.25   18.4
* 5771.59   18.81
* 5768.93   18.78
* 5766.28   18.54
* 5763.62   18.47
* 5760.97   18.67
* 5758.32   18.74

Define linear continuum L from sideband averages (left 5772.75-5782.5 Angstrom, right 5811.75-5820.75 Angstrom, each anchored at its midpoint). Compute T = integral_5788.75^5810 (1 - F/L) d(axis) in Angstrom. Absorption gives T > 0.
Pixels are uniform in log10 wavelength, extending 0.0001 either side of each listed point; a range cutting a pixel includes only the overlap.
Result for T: -1.0 Angstrom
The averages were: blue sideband 18.3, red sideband 18.7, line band 19.4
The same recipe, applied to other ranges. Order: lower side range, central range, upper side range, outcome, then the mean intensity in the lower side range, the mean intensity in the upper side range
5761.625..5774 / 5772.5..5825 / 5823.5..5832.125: -0.4 Angstrom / 18.6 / 18.9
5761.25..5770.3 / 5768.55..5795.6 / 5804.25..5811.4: 1.0 Angstrom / 18.6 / 19.9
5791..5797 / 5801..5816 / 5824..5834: -0.8 Angstrom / 18.4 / 18.8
